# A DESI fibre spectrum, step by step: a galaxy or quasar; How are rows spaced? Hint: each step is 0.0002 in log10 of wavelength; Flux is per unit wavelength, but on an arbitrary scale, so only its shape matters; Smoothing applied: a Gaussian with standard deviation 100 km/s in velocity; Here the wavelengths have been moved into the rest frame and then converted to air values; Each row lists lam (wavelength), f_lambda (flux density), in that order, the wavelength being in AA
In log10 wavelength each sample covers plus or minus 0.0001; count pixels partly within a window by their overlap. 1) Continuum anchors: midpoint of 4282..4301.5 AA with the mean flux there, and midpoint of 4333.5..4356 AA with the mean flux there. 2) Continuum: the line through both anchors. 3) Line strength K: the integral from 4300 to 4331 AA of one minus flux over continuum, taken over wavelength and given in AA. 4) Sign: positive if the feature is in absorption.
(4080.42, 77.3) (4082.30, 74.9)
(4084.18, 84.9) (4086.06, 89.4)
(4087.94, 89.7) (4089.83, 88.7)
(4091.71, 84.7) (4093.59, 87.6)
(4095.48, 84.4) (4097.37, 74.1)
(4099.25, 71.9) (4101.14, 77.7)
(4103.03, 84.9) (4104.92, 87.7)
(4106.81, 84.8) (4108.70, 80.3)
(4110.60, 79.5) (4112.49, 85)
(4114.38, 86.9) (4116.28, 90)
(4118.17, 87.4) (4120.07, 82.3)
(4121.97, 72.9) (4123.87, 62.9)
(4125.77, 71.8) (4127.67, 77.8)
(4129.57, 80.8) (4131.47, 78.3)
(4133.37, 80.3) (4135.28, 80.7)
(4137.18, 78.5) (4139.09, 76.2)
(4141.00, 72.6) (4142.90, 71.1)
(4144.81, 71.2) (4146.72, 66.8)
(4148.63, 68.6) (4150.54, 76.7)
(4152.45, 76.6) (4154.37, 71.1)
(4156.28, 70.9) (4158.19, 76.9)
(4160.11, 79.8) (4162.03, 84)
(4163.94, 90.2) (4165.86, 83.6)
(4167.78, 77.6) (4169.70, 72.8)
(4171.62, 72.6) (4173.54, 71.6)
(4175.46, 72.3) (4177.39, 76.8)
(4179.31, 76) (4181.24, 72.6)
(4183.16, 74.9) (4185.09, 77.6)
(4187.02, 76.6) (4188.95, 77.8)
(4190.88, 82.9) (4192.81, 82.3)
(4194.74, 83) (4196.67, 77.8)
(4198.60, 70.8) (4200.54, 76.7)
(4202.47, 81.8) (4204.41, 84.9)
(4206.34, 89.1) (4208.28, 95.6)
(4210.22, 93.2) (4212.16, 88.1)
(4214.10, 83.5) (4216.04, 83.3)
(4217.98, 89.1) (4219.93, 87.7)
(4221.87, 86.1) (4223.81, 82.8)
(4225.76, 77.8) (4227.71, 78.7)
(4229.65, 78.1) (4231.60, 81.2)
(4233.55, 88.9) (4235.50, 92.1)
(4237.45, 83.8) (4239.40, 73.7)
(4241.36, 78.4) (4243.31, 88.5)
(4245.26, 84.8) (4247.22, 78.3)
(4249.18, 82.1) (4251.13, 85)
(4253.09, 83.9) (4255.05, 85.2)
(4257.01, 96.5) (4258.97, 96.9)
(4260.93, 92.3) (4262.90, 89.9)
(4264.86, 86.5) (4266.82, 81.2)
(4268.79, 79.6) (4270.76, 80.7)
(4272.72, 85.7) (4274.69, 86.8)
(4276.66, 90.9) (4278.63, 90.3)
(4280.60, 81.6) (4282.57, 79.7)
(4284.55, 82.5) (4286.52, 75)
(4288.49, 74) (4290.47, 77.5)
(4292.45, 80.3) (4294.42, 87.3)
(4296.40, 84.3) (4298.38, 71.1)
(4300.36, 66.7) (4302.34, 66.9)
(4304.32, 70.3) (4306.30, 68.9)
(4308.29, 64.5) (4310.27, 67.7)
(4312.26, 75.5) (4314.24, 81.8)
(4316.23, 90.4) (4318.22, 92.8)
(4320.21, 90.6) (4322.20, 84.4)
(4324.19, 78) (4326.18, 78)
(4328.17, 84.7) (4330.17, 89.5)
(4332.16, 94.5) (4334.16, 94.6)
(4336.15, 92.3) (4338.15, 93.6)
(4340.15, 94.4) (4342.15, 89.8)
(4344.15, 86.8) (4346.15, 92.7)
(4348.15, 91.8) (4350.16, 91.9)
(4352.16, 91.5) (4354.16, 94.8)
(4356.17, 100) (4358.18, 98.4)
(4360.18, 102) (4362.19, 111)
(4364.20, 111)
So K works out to 2.2 AA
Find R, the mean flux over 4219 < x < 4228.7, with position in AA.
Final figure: 82.7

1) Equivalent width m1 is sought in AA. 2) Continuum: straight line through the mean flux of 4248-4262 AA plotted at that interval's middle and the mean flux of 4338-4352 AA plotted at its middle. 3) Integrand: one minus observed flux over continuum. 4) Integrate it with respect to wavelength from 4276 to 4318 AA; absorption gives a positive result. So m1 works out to 5.7 AA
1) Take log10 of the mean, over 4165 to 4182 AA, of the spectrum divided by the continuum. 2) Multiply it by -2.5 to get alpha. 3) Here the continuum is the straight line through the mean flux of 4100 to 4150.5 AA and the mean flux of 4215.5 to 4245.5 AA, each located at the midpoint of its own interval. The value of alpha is 0.08 mag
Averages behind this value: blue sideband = 78.3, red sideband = 83.4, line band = 75.1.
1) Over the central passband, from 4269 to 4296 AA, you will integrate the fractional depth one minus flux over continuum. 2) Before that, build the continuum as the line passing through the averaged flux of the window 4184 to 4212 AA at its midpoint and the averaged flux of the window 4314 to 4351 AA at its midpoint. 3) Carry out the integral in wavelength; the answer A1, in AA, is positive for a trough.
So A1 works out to 1.3 AA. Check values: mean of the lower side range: 82.3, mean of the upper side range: 89.2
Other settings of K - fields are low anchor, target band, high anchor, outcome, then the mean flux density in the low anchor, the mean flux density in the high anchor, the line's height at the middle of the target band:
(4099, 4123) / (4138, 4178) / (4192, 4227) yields 3.9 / 82.6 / 84.1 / 83.3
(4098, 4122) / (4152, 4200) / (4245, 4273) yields 4.0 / 82.7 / 85.9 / 84.1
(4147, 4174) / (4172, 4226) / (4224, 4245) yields -1.1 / 76.5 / 82.2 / 79.5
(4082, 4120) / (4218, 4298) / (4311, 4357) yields 3.2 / 83.8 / 89.2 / 87.4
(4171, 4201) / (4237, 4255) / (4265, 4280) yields 0.1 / 76.4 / 85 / 82.4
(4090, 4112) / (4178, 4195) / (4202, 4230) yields 1.3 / 81.9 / 85.5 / 84.6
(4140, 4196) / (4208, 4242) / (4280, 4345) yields -2.7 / 76.1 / 81.5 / 78.3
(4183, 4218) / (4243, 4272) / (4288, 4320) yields -2.5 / 82.6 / 76.6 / 79.3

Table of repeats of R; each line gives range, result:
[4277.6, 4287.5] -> 81.9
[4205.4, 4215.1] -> 89.8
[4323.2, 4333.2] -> 85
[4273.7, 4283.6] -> 85.8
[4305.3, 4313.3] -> 69.3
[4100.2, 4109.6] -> 83.1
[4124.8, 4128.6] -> 74.7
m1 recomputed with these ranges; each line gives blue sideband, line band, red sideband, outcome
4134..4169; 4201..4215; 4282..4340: -1.8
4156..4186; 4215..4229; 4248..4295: -0.5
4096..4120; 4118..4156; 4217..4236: 3.7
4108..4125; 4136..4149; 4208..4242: 1.5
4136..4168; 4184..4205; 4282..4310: -1.0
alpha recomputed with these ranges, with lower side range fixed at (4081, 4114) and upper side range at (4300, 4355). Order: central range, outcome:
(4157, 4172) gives 0.05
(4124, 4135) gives 0.09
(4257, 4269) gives -0.06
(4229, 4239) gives -0.01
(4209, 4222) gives -0.05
